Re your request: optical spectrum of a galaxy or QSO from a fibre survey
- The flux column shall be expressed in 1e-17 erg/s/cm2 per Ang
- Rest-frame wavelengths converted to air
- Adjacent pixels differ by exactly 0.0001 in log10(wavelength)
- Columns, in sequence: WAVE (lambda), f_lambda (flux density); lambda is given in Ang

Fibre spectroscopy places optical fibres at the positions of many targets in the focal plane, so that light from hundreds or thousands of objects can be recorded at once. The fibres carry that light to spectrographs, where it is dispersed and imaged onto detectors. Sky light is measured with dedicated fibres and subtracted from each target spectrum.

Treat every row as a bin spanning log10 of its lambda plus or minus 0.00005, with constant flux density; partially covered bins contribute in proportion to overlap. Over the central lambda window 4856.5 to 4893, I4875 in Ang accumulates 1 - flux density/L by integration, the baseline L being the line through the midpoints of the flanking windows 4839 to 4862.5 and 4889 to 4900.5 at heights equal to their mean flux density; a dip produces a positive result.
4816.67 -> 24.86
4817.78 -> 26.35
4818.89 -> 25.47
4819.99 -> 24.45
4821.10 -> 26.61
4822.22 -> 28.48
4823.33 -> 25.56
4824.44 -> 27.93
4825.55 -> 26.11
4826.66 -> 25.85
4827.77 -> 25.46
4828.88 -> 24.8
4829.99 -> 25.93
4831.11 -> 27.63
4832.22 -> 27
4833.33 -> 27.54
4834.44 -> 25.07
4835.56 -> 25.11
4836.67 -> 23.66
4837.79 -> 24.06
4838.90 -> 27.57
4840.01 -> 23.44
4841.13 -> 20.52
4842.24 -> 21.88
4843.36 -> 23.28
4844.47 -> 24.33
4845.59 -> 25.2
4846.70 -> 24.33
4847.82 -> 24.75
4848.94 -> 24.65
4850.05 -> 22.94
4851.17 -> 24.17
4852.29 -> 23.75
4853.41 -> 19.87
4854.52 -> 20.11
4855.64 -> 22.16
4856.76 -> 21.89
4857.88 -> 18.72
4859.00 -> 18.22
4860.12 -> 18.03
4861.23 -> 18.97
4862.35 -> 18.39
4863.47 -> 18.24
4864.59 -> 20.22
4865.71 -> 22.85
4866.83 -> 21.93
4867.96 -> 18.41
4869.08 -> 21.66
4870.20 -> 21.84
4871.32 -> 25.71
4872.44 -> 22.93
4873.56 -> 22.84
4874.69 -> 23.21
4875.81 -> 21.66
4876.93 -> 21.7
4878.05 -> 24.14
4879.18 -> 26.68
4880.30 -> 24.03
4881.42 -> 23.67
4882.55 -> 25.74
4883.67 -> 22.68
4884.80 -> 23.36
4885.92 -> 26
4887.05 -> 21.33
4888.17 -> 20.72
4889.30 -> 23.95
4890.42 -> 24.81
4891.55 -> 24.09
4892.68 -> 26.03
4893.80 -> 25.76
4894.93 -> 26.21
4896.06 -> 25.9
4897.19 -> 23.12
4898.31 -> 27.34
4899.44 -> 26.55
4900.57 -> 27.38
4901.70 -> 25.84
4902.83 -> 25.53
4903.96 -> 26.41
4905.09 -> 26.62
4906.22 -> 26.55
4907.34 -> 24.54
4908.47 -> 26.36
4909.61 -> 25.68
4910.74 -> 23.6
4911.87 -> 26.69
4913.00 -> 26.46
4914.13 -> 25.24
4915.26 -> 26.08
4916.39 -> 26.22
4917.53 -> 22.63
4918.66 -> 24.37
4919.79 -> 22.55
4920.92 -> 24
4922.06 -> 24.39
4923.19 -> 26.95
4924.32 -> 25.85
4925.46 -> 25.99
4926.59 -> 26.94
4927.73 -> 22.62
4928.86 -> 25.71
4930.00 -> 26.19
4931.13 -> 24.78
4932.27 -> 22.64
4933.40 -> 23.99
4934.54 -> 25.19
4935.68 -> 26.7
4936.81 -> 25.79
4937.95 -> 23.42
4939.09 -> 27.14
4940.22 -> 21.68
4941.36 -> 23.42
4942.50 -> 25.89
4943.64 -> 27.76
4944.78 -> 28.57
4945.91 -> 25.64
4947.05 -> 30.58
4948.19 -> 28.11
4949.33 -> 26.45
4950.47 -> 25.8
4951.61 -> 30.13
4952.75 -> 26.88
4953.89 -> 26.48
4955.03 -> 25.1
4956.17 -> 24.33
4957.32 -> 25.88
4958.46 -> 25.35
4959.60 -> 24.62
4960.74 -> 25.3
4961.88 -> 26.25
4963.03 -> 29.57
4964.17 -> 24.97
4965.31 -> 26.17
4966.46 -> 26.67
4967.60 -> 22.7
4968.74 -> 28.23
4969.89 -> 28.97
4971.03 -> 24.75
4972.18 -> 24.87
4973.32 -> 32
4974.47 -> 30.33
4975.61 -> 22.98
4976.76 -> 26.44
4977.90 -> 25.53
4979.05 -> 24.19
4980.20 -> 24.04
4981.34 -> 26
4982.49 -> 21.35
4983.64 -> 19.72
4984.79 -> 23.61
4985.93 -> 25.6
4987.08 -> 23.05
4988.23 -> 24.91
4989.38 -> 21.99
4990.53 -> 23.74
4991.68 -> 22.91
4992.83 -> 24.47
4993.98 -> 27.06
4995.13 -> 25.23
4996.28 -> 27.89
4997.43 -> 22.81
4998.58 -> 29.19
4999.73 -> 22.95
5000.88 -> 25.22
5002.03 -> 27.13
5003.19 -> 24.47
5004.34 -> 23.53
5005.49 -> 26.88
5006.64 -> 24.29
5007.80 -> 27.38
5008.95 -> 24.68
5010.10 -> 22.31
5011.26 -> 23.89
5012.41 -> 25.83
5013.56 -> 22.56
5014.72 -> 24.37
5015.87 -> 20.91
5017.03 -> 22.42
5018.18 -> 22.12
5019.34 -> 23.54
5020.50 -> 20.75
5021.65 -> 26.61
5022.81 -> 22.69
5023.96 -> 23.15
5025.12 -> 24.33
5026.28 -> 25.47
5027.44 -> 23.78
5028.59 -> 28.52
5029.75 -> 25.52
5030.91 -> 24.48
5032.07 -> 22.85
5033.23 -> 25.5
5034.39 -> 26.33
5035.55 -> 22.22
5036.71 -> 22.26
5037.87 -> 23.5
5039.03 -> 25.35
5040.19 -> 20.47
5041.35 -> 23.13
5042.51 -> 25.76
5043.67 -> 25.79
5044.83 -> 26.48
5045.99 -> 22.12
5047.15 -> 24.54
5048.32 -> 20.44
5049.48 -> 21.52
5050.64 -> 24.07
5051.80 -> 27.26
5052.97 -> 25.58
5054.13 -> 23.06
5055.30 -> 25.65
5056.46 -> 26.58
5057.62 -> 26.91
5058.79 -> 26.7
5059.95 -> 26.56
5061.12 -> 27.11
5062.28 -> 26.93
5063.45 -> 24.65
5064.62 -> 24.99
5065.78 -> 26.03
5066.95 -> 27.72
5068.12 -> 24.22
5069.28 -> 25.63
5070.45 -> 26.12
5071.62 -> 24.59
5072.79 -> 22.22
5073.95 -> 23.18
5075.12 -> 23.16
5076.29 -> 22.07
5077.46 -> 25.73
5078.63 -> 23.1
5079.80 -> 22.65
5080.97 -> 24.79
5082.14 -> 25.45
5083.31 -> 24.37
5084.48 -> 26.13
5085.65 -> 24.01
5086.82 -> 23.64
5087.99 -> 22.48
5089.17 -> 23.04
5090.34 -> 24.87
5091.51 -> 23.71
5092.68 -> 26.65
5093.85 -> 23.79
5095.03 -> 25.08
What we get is 2.6 Ang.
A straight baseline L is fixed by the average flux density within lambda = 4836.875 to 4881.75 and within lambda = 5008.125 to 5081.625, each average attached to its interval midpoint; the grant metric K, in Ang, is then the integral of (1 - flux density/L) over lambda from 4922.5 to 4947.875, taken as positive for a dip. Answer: -2.71 Ang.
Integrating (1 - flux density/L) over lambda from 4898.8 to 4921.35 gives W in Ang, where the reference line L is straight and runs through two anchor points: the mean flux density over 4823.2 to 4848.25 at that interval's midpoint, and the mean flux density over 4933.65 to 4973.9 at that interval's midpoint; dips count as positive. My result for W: 0.3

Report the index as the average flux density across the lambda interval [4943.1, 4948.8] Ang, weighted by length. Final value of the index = 28.1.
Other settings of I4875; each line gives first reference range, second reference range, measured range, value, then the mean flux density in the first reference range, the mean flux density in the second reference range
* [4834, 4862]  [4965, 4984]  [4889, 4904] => -1.17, 22.6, 25.6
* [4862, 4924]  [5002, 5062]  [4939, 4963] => -2.02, 24.2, 24.4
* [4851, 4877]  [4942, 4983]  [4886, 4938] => -3.33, 21.1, 26.4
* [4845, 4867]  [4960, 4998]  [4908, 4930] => -1.67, 21.5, 25.3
